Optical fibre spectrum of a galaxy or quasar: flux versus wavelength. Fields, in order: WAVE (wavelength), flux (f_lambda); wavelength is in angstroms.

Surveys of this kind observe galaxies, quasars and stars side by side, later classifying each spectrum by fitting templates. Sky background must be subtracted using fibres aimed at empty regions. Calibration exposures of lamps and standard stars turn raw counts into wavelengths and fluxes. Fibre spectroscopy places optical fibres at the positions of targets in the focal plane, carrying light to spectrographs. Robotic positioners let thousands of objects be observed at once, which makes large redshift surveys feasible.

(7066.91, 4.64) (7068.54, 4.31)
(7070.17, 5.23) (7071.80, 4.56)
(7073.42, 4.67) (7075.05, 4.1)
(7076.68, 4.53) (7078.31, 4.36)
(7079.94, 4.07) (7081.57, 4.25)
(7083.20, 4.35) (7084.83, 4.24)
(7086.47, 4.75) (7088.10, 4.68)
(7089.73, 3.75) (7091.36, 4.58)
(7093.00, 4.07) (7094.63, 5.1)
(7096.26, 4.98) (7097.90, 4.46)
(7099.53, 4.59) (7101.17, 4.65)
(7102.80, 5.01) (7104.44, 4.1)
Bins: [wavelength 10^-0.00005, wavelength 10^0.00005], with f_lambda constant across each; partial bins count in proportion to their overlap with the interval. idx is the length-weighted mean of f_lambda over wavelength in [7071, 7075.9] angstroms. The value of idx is 4.45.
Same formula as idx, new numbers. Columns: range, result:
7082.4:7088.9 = 4.5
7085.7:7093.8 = 4.36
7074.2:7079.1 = 4.33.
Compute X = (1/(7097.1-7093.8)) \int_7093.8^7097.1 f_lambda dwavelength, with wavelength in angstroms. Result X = 5.03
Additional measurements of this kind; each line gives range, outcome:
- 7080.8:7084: 4.3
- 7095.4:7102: 4.68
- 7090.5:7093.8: 4.31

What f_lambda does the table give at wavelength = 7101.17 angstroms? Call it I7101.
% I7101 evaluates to 4.65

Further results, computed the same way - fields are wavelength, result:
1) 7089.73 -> 3.75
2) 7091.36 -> 4.58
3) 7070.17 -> 5.23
